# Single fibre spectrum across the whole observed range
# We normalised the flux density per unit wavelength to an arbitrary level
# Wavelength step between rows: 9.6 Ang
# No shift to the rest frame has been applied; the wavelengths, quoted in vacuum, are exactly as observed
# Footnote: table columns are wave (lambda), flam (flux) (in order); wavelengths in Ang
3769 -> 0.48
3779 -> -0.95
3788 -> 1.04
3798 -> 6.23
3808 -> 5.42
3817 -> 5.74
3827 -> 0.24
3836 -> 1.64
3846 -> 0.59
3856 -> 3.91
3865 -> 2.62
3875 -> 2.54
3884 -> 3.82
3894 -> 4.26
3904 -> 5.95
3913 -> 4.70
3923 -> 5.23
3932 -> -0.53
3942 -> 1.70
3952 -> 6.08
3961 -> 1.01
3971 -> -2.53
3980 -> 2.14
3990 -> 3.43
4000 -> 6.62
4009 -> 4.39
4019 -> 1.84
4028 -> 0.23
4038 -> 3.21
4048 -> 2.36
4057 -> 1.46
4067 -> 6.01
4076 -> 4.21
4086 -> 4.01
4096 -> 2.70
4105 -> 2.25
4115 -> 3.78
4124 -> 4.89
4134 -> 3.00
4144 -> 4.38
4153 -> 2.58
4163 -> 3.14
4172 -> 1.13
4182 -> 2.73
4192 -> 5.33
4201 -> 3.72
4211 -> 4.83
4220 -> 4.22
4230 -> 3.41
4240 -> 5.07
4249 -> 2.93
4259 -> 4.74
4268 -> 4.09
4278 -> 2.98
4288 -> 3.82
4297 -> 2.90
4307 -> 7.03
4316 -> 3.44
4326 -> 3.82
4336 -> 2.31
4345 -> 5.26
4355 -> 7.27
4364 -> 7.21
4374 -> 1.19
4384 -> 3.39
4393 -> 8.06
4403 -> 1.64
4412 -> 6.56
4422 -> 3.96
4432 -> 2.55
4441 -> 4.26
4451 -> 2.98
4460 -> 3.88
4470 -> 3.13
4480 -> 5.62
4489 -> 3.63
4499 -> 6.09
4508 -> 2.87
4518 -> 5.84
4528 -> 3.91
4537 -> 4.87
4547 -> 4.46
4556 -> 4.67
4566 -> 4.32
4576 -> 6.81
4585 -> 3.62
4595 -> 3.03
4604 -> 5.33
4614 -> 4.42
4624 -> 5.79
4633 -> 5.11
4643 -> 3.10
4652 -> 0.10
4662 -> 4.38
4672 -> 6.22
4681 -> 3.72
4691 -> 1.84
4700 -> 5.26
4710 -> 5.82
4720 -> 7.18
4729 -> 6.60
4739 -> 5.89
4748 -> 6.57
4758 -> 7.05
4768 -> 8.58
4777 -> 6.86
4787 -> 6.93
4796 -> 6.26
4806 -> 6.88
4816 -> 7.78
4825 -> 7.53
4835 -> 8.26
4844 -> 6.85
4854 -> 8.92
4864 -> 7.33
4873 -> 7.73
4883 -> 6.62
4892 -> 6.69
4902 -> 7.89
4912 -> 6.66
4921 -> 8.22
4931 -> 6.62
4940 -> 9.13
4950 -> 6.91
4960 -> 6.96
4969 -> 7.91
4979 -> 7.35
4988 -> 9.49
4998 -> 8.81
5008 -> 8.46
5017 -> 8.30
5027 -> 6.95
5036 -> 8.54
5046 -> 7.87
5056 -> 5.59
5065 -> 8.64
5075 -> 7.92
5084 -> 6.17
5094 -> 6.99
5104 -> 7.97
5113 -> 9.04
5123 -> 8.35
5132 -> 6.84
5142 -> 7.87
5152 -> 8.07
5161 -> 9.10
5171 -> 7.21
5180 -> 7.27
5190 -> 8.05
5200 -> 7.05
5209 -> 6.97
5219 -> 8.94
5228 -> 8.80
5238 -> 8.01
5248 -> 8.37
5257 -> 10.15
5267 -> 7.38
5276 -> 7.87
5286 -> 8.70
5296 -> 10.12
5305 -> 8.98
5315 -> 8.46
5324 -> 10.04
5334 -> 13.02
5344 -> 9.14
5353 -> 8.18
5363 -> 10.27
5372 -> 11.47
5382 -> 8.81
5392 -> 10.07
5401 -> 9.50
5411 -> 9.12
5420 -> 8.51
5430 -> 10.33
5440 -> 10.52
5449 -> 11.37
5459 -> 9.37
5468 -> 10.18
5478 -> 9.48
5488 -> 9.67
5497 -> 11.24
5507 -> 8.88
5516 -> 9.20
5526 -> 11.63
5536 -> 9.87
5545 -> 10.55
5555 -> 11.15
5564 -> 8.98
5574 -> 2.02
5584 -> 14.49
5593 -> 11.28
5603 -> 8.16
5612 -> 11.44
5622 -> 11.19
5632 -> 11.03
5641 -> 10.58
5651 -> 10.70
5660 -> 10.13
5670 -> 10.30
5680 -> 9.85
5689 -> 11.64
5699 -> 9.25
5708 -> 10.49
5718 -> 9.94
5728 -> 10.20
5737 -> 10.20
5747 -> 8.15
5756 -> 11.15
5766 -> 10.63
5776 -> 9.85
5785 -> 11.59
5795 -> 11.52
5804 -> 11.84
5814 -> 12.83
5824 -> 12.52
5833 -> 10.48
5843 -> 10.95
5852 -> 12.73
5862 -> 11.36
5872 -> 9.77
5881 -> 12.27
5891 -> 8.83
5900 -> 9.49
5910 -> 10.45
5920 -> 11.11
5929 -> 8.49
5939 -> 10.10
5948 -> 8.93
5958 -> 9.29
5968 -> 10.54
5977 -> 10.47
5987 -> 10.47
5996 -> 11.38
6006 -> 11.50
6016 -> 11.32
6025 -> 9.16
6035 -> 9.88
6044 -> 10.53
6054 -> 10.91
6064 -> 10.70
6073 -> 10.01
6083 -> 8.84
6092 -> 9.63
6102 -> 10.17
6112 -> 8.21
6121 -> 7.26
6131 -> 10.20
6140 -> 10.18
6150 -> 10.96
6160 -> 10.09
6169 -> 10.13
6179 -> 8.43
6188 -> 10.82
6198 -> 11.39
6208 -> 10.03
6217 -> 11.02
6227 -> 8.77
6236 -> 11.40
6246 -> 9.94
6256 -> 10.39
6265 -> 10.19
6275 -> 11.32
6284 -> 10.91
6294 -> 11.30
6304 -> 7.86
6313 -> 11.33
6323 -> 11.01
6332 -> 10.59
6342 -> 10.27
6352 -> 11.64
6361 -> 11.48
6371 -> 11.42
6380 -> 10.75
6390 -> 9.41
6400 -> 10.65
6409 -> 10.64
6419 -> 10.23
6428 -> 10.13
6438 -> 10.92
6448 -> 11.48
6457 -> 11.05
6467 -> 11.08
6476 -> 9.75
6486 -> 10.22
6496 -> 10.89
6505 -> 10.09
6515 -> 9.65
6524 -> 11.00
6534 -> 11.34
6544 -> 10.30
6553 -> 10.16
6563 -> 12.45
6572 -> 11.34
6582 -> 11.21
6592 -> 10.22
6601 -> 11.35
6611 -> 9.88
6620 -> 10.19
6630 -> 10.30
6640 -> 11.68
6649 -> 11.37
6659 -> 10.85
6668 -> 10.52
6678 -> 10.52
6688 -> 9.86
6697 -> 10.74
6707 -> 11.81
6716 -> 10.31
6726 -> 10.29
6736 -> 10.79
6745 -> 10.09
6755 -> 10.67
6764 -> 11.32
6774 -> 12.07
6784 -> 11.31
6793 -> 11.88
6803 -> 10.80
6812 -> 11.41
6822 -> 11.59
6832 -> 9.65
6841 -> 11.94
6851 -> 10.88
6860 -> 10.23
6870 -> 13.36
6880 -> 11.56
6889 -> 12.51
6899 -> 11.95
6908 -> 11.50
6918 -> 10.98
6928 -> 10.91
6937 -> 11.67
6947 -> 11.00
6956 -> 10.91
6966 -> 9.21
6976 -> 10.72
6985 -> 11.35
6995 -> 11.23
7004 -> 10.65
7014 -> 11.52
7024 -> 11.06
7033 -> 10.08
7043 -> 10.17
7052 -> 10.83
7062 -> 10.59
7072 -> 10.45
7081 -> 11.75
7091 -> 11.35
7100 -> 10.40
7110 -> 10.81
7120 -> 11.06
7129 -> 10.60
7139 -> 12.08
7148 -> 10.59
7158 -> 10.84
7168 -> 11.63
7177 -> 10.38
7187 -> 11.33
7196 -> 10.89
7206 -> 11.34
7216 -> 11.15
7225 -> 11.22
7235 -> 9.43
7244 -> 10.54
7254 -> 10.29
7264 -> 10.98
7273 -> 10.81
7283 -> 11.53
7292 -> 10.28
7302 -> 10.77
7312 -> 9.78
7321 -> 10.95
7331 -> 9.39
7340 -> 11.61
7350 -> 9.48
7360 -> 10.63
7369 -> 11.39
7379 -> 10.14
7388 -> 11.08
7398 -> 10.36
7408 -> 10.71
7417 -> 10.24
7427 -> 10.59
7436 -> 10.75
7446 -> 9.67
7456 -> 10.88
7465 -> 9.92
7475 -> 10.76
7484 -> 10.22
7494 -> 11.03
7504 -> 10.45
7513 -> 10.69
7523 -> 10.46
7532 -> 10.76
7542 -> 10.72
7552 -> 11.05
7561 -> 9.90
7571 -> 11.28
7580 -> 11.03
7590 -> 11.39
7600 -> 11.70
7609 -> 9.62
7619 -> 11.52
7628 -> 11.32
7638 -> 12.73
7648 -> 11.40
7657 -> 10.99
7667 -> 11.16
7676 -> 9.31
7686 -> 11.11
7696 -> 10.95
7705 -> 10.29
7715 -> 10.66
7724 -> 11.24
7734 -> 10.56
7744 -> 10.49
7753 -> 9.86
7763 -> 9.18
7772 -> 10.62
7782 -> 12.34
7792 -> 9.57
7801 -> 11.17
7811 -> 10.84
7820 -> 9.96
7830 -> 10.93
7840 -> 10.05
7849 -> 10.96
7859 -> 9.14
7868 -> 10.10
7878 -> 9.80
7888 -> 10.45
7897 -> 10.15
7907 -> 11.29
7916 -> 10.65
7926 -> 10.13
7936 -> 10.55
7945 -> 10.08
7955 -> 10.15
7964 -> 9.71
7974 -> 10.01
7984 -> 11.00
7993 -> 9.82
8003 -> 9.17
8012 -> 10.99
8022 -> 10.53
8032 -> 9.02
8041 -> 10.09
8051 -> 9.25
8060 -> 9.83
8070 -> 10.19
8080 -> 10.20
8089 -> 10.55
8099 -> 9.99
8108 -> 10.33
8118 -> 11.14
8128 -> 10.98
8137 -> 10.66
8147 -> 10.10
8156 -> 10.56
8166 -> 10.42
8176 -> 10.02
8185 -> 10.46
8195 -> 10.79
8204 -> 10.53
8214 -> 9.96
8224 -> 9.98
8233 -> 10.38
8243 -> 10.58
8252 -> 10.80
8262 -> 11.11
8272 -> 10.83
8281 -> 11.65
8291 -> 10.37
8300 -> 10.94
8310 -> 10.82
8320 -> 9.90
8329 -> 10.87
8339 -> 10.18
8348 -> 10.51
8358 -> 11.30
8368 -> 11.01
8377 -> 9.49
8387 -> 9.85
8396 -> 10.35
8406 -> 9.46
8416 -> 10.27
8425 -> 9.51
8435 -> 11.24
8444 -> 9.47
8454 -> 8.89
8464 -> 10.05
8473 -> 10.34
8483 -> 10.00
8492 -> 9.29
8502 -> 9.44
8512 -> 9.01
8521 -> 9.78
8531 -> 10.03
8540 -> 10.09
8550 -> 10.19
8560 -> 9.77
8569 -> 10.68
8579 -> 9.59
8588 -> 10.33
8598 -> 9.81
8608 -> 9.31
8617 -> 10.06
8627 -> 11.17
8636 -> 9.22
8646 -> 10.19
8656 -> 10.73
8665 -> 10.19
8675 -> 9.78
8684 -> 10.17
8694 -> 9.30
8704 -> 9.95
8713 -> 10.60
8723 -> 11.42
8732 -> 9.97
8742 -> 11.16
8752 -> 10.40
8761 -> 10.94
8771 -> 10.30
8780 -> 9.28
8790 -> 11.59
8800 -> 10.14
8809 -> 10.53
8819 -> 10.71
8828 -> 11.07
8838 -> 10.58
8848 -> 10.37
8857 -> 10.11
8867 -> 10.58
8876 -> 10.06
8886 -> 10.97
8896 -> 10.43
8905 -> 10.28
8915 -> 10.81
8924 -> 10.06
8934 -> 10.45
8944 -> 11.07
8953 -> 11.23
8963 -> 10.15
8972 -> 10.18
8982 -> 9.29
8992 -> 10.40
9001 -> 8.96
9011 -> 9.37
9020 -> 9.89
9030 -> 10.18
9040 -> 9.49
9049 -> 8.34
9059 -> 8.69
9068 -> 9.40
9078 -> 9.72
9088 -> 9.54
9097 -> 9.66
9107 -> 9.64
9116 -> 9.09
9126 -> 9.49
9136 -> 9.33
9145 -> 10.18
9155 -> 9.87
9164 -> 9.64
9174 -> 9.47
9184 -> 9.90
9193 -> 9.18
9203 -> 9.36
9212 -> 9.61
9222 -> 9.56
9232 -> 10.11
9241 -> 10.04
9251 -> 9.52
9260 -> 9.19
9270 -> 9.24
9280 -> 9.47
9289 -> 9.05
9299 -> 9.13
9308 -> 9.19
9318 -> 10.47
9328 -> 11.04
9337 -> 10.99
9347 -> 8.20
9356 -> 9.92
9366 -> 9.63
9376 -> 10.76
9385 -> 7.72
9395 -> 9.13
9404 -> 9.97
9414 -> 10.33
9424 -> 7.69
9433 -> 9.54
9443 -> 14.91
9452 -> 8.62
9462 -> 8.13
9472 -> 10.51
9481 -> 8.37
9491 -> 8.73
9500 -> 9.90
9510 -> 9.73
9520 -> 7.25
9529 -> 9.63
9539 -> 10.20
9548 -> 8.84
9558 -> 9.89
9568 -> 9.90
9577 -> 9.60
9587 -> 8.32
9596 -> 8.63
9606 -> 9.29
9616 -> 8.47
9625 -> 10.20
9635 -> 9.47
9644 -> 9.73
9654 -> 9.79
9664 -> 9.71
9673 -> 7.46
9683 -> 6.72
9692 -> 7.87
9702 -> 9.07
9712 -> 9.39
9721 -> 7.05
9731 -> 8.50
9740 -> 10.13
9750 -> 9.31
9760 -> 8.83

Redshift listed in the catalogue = 0.18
